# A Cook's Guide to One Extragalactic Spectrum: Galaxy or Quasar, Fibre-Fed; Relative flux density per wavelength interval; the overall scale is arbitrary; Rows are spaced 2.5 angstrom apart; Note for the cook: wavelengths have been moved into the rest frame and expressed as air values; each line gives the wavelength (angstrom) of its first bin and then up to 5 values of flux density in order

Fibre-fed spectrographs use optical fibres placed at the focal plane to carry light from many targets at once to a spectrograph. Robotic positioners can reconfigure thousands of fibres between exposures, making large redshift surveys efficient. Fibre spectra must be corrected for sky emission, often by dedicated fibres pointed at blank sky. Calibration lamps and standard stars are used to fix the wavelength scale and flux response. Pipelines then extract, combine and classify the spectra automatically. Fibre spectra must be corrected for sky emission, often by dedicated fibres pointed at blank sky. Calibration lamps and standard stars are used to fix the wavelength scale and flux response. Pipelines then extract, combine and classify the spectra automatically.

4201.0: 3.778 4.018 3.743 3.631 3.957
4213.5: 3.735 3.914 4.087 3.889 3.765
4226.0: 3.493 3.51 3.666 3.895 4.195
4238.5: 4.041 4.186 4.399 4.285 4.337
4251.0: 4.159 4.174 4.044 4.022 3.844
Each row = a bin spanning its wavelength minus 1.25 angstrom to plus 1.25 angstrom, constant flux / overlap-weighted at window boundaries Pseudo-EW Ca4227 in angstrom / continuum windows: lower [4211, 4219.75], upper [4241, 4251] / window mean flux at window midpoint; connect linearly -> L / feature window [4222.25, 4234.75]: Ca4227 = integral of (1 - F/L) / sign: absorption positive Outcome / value 1.27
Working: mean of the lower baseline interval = 3.92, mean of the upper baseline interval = 4.3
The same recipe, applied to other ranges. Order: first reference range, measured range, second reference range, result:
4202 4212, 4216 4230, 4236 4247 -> 0.9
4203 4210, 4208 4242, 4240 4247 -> 1.5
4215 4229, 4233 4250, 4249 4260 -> -0.9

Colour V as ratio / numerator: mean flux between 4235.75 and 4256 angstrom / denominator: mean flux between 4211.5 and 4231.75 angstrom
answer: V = 1.12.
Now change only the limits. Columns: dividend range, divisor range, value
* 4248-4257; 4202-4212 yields 1.09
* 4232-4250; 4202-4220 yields 1.08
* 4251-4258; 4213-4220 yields 1.05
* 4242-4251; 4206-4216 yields 1.14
